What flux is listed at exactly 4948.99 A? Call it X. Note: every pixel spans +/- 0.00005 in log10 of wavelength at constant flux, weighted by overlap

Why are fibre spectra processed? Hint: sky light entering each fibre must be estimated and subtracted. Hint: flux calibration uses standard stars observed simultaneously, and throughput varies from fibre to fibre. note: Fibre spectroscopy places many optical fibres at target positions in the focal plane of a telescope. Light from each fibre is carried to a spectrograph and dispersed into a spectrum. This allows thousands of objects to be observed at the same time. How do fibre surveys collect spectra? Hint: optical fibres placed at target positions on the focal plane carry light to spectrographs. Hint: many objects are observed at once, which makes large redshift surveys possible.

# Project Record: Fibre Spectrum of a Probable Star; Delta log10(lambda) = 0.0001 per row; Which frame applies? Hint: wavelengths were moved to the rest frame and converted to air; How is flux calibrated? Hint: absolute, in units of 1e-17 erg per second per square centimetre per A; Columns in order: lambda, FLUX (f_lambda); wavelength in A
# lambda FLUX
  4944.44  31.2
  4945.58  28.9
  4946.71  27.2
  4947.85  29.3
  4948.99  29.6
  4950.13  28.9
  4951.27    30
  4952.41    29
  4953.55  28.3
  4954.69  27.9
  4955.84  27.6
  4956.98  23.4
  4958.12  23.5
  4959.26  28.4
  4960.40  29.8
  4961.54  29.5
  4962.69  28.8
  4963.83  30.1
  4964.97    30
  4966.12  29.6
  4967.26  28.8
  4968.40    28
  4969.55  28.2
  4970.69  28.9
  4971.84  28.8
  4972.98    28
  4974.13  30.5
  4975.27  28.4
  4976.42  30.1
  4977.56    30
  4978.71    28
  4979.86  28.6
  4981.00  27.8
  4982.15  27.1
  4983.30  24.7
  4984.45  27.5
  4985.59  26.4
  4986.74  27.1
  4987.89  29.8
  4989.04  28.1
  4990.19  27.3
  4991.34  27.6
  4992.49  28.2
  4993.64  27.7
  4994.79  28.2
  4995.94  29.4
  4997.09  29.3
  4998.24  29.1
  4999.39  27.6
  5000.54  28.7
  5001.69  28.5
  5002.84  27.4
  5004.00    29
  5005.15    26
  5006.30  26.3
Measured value 29.6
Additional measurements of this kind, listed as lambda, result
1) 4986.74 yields 27.1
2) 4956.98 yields 23.4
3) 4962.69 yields 28.8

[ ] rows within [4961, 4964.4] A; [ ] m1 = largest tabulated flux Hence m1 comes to 30.1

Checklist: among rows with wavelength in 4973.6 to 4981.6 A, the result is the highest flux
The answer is 30.5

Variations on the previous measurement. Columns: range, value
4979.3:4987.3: 28.6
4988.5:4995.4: 28.2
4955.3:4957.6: 27.6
